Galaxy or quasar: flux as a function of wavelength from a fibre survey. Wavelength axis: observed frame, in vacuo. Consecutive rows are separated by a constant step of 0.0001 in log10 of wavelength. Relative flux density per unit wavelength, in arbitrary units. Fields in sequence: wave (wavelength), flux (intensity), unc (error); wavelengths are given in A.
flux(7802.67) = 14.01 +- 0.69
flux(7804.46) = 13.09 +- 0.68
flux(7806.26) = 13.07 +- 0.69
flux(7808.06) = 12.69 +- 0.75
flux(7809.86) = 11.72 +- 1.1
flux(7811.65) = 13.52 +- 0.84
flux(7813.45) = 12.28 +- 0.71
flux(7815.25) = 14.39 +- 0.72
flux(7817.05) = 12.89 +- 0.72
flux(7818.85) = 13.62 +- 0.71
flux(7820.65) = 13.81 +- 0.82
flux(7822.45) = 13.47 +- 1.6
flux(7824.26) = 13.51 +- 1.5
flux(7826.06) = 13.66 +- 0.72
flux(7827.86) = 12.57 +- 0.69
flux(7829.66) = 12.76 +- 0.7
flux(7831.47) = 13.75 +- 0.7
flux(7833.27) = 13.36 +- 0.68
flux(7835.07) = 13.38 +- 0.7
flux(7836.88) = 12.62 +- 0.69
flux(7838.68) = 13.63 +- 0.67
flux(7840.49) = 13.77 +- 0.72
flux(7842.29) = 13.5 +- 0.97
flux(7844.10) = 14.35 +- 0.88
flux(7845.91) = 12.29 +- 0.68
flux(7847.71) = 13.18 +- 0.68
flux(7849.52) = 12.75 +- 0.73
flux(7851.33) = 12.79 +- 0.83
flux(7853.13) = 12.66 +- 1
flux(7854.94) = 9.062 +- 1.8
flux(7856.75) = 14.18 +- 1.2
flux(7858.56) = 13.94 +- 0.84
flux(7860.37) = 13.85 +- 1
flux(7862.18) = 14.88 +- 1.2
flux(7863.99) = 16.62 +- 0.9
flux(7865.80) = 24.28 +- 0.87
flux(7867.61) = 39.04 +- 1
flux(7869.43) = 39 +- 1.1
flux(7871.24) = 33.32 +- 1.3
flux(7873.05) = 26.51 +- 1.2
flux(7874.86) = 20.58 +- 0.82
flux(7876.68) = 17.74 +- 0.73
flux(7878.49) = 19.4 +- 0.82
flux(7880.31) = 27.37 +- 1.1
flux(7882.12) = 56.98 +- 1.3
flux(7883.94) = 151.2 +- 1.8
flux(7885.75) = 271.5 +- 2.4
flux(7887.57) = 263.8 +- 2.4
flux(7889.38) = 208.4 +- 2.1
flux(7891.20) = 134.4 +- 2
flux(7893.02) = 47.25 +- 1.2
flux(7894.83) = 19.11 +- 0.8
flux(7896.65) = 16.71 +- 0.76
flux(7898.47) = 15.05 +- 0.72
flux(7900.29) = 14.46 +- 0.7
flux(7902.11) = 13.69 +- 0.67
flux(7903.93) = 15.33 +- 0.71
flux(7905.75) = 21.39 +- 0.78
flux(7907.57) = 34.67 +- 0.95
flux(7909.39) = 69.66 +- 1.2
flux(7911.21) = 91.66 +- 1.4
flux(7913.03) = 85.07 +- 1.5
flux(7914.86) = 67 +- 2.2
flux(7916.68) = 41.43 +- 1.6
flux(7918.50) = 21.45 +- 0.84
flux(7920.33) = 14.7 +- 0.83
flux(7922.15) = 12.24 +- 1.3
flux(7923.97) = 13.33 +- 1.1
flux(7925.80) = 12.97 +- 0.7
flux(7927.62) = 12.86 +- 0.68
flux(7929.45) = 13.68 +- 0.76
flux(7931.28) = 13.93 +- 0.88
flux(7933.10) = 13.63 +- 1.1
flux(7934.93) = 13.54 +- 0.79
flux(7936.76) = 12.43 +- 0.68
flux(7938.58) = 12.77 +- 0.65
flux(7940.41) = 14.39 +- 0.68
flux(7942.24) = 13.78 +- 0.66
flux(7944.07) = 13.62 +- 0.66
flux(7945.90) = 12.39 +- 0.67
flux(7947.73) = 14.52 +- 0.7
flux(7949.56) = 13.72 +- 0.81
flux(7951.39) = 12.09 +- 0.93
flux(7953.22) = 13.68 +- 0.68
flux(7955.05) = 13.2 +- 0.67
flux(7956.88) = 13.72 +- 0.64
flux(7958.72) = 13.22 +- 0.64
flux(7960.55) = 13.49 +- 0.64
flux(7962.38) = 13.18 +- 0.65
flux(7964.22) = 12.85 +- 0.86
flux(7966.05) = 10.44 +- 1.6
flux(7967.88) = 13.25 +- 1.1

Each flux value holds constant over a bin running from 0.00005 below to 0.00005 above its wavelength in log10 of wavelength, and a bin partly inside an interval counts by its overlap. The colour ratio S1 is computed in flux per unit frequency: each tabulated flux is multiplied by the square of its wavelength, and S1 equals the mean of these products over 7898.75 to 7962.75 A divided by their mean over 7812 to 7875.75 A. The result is 1.42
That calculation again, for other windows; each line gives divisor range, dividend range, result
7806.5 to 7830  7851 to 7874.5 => 1.61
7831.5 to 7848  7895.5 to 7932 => 2.29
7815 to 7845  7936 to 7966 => 1.01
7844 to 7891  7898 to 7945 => 0.49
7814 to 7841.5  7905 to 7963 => 1.80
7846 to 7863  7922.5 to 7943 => 1.05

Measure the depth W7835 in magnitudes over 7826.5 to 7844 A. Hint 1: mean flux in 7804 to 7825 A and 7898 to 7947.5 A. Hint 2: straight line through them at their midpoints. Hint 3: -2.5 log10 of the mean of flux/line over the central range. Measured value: 0.17 mag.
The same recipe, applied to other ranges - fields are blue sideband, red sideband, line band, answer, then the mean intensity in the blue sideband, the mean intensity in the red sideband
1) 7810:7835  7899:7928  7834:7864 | 0.40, 13.3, 34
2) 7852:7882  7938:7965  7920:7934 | 0.19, 22.3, 13.4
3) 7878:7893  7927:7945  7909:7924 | 0.38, 139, 13.5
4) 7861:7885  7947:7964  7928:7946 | 0.37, 38.7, 13.4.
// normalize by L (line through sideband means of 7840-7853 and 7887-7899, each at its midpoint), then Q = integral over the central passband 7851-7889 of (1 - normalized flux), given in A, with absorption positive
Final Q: 7.8 A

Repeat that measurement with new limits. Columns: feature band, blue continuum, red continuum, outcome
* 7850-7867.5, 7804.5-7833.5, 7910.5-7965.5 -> 0.1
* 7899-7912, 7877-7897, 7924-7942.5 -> 5.8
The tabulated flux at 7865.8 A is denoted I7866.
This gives 24.28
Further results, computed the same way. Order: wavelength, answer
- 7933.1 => 13.63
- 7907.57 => 34.67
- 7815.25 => 14.39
